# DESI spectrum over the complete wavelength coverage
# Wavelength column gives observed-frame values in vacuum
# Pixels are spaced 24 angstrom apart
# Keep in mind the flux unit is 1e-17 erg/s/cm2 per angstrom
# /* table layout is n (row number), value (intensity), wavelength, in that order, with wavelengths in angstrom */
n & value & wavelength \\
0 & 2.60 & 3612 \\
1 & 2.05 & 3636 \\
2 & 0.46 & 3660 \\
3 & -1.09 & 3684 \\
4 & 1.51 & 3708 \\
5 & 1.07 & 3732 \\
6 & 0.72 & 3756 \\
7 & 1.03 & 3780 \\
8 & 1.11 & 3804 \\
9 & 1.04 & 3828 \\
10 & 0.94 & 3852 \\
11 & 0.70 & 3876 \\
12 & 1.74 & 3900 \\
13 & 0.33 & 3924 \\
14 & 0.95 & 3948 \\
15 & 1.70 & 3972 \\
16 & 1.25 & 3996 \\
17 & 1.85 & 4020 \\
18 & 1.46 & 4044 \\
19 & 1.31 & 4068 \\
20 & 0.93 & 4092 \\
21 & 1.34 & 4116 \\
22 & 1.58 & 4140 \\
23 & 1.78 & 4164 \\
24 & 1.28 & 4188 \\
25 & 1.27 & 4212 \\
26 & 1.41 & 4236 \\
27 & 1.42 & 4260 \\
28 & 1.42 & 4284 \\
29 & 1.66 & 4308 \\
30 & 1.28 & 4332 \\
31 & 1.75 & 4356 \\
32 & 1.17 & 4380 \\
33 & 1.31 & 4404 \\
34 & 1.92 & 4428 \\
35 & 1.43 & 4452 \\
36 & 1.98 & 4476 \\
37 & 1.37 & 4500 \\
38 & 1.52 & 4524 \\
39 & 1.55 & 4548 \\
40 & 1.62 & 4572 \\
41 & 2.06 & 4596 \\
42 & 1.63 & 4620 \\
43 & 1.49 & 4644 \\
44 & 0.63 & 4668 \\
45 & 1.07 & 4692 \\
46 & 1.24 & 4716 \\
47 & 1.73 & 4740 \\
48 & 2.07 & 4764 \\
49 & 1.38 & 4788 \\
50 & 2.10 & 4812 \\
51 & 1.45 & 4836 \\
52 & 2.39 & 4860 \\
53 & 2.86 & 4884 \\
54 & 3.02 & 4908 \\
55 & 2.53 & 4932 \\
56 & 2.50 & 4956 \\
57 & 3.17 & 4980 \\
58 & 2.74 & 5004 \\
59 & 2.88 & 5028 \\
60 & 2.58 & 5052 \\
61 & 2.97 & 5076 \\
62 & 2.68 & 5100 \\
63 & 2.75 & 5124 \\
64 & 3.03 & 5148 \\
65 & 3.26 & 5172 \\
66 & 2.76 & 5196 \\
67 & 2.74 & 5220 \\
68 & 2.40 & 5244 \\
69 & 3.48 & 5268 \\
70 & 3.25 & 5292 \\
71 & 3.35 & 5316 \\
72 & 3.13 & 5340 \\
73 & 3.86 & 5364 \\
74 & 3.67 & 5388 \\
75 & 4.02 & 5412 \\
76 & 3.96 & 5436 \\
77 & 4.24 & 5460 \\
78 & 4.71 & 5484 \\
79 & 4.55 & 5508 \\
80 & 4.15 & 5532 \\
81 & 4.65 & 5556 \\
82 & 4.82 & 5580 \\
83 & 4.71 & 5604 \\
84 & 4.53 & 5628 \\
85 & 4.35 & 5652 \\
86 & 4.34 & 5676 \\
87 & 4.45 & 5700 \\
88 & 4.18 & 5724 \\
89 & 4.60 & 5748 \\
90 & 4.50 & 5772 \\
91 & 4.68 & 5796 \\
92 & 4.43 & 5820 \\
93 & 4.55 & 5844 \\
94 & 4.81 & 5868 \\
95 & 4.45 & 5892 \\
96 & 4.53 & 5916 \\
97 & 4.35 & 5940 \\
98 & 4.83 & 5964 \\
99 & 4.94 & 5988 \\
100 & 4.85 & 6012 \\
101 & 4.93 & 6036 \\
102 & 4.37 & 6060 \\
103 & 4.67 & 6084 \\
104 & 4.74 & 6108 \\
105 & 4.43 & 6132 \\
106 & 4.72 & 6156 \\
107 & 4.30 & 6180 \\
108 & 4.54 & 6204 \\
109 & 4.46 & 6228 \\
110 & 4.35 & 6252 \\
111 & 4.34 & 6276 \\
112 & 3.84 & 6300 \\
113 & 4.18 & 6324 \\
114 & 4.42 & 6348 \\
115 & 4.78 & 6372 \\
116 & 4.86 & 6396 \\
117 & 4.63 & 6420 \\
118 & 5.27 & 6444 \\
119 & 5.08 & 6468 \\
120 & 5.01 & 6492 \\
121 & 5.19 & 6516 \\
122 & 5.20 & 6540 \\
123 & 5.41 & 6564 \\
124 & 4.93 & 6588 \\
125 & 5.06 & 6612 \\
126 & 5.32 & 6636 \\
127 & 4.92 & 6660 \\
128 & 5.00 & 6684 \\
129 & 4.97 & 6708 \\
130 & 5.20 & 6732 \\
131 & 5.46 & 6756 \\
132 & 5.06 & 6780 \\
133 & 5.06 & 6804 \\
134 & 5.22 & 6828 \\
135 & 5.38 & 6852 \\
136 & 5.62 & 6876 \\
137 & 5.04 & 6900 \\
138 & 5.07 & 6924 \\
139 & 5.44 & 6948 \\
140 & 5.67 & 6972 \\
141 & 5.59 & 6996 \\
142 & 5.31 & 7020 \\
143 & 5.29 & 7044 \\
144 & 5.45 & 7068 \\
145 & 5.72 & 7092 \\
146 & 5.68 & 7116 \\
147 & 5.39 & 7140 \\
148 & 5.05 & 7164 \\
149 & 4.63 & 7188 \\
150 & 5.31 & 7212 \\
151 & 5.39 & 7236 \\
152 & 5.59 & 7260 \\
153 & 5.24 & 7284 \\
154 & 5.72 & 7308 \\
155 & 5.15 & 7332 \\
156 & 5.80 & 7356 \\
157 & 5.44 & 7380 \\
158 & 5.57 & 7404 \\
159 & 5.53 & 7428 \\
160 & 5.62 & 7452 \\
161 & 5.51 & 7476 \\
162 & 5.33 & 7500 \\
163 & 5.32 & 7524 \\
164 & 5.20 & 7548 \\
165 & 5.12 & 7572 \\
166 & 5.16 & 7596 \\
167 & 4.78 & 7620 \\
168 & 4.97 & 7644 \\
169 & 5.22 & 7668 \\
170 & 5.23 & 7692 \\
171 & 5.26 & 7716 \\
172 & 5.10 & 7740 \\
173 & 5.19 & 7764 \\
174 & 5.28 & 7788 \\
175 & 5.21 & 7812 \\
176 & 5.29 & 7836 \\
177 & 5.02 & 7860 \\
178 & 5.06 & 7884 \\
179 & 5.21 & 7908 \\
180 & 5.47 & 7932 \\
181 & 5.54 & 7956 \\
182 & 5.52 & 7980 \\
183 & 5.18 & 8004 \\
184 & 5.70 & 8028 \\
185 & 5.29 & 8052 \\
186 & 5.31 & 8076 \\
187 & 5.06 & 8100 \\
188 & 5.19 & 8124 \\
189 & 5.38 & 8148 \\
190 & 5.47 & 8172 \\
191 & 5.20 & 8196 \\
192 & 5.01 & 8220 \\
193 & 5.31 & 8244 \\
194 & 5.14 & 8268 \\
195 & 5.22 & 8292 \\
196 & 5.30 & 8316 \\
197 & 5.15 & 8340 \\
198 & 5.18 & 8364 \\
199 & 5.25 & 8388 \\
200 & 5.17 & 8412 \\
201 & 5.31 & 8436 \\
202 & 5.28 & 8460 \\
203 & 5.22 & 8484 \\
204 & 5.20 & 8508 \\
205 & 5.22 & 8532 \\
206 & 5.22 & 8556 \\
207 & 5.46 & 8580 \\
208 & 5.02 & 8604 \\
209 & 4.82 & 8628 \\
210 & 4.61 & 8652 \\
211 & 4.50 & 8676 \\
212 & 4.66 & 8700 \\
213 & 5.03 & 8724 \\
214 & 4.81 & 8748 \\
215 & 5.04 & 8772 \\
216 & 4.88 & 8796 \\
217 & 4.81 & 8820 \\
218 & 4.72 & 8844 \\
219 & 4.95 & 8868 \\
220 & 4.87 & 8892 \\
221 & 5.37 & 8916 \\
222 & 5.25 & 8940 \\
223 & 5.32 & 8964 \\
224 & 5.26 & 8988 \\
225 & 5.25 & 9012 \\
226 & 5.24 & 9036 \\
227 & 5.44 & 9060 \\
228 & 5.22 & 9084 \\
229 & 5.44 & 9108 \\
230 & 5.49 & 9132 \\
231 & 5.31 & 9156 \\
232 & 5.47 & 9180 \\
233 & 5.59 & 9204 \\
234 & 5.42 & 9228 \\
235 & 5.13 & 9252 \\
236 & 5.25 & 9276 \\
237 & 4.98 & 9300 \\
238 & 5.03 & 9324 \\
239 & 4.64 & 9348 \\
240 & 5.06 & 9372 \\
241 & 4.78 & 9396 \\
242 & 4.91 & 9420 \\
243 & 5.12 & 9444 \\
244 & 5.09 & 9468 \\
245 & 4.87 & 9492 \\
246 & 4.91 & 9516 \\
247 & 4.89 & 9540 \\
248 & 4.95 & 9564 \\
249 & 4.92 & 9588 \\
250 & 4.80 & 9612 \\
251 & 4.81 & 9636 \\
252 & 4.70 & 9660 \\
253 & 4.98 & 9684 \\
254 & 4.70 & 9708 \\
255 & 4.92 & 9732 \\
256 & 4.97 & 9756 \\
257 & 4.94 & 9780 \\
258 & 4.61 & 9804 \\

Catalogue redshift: 0.22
